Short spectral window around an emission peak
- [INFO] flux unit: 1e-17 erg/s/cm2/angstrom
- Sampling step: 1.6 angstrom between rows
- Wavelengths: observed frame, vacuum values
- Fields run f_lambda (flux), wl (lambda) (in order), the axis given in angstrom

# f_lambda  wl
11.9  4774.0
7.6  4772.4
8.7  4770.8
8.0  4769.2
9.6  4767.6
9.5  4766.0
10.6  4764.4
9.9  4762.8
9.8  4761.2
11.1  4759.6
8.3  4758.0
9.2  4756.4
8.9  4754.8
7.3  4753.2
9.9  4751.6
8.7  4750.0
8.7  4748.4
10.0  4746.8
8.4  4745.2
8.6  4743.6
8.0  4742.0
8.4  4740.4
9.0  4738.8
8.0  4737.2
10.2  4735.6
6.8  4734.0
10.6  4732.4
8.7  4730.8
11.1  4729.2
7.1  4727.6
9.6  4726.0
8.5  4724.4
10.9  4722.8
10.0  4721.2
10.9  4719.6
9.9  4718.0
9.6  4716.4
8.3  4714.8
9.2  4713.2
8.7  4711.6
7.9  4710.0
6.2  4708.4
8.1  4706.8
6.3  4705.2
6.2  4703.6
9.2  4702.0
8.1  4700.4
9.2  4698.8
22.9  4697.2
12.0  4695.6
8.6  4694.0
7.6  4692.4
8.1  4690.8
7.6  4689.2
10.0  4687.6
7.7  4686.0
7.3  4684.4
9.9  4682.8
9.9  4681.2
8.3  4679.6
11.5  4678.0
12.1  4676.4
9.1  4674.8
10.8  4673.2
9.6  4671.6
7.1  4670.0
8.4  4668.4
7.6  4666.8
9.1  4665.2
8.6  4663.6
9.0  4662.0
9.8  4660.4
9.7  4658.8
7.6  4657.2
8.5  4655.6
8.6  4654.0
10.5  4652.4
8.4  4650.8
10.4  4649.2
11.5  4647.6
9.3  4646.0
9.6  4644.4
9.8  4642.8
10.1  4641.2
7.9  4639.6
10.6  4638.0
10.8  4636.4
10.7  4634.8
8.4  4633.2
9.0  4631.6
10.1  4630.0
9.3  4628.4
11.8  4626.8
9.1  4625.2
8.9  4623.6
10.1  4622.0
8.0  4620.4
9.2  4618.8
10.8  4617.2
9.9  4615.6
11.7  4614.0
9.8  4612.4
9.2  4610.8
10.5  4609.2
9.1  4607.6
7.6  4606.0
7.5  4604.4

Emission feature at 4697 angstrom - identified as Hgamma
